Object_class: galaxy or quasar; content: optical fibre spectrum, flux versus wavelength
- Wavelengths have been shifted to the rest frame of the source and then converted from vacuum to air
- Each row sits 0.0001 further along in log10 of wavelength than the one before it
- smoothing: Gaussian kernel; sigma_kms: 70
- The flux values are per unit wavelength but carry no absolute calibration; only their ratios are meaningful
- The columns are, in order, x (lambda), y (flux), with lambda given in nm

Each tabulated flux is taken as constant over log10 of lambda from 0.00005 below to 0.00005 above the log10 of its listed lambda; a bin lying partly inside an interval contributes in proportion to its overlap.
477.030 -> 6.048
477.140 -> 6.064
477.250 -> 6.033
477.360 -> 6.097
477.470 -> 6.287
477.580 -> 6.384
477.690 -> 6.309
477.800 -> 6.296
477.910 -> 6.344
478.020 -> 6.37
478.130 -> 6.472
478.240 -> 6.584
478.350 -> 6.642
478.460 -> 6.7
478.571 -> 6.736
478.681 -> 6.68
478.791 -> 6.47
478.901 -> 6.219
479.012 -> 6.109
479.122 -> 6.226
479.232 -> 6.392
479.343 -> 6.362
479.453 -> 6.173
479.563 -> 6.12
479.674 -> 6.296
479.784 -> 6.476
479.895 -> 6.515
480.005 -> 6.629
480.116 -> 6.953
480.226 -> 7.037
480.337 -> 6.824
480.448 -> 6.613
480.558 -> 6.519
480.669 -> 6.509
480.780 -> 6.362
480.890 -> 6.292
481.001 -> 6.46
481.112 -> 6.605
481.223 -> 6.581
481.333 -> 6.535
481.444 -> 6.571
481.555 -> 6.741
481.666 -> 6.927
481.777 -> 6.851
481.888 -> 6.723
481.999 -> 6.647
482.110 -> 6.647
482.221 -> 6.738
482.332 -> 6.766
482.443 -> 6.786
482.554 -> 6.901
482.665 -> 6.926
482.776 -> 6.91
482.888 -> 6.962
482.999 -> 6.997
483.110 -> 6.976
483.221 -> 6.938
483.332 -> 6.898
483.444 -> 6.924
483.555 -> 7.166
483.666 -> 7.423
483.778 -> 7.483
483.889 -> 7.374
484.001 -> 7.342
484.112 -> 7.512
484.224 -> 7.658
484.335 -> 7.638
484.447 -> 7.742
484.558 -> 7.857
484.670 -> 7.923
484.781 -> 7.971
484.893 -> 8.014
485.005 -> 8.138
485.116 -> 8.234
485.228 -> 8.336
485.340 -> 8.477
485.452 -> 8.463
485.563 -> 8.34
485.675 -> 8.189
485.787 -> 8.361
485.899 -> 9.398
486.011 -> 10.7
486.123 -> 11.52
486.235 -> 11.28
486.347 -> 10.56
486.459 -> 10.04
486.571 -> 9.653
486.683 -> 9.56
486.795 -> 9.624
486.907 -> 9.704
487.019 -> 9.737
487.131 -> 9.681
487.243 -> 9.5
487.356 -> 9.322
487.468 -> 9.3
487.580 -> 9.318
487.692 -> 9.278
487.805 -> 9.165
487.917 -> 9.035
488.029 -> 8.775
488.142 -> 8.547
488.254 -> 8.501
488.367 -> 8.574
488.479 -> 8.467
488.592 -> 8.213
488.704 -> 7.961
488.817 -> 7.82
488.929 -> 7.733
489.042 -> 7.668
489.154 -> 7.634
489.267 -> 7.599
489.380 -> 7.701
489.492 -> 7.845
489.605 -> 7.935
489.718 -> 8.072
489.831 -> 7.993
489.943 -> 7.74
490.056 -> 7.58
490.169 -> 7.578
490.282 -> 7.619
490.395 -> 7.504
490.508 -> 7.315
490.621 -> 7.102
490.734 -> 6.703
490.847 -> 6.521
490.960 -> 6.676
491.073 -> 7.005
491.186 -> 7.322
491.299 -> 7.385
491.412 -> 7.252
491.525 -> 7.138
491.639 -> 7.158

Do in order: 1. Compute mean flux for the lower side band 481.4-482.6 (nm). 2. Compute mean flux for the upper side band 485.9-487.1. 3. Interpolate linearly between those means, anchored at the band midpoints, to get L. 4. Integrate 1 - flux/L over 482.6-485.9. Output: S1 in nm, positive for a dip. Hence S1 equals 0.31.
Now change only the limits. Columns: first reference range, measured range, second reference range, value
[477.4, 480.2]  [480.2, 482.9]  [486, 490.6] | 0.155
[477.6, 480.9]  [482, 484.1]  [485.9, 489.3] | 0.188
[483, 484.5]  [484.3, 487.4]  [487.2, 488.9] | -0.406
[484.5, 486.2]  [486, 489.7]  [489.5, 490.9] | -0.414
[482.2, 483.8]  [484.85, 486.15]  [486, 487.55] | 0.027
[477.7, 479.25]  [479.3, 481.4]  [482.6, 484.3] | 0.062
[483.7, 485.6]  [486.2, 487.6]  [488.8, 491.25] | -0.372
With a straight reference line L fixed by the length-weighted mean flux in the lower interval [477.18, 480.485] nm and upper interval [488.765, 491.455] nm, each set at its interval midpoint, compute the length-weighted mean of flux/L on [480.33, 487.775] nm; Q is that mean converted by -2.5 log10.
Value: -0.14 mag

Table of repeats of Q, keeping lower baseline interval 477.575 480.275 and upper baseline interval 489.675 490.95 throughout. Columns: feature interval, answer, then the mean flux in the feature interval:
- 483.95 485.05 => -0.13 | 7.78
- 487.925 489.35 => -0.13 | 8.15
